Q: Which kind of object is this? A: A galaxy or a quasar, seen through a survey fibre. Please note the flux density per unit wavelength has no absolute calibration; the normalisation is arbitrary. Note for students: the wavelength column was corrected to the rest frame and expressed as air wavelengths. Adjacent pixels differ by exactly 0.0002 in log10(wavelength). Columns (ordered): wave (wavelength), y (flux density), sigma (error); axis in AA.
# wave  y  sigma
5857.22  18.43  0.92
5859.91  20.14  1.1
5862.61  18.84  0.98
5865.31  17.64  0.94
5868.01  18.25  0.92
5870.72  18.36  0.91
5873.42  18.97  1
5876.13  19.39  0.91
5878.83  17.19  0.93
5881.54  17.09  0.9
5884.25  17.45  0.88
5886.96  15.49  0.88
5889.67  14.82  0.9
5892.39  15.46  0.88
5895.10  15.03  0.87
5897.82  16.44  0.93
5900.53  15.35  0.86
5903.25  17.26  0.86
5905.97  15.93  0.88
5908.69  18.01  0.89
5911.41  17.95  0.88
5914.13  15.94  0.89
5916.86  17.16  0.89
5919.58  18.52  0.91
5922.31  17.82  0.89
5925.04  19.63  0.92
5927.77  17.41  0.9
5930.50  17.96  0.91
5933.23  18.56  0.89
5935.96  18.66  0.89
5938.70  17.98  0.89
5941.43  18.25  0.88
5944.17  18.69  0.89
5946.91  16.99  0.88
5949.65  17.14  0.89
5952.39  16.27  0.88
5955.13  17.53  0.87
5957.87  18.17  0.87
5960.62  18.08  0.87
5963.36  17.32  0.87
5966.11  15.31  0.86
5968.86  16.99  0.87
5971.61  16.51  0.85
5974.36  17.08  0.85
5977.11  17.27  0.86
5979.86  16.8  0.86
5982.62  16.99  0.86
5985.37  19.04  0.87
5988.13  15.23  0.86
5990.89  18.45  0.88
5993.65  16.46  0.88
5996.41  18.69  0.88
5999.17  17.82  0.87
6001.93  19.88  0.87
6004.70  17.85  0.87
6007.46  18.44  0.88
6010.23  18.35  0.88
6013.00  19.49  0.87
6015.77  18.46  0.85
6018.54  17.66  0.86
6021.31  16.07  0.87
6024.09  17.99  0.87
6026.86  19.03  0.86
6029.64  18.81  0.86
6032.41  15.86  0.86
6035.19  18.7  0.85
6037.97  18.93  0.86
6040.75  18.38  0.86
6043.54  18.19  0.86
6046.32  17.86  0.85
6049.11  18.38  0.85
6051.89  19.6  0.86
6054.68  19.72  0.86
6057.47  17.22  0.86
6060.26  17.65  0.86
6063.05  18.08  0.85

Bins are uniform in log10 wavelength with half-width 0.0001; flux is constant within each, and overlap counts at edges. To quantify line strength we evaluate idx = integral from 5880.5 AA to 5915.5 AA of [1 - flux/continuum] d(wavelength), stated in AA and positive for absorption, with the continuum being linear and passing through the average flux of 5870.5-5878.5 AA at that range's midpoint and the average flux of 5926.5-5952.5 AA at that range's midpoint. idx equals 4.0 AA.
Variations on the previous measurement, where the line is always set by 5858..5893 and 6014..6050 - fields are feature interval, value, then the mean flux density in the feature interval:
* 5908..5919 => 0.3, 17.3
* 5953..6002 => 1.6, 17.3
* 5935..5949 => -0.2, 18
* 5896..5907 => 1.0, 16.2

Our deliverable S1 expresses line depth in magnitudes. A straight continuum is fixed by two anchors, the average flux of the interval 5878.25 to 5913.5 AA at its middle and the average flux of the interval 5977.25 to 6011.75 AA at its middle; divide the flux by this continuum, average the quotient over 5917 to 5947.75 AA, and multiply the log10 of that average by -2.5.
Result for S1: -0.08 mag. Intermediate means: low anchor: 16.4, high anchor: 17.8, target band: 18.2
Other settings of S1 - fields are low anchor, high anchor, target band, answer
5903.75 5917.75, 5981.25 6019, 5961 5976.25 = 0.06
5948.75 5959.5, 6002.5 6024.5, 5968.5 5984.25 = 0.04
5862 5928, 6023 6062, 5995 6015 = -0.04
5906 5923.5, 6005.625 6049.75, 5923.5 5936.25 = -0.05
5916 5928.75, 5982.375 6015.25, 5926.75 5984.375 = 0.04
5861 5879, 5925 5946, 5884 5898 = 0.18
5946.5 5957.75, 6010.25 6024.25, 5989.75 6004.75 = -0.03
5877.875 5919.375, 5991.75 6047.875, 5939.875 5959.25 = -0.02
